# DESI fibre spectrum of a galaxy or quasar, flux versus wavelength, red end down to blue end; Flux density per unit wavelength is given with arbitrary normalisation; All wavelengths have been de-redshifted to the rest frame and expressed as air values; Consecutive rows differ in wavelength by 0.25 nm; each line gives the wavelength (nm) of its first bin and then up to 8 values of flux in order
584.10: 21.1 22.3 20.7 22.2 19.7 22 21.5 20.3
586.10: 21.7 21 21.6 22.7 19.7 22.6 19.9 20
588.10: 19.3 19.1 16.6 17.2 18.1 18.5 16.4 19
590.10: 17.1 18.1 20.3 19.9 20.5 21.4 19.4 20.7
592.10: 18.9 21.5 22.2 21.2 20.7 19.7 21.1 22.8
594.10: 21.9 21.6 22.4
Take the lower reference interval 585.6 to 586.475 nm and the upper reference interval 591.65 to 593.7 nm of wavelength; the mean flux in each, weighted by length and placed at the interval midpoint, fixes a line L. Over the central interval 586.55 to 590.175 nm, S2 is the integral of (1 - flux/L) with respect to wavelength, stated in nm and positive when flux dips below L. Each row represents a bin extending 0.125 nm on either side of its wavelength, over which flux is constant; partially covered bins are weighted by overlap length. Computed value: 0.31 nm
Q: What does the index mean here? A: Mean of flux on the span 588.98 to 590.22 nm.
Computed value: 17.8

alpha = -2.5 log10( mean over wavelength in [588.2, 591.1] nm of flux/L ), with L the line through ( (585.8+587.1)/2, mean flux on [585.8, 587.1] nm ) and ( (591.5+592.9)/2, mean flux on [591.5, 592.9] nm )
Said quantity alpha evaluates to 0.15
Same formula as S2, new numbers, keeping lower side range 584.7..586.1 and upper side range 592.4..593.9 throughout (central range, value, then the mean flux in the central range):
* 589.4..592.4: 0.26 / 19.4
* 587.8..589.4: 0.22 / 18.3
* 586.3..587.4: -0.02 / 21.5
